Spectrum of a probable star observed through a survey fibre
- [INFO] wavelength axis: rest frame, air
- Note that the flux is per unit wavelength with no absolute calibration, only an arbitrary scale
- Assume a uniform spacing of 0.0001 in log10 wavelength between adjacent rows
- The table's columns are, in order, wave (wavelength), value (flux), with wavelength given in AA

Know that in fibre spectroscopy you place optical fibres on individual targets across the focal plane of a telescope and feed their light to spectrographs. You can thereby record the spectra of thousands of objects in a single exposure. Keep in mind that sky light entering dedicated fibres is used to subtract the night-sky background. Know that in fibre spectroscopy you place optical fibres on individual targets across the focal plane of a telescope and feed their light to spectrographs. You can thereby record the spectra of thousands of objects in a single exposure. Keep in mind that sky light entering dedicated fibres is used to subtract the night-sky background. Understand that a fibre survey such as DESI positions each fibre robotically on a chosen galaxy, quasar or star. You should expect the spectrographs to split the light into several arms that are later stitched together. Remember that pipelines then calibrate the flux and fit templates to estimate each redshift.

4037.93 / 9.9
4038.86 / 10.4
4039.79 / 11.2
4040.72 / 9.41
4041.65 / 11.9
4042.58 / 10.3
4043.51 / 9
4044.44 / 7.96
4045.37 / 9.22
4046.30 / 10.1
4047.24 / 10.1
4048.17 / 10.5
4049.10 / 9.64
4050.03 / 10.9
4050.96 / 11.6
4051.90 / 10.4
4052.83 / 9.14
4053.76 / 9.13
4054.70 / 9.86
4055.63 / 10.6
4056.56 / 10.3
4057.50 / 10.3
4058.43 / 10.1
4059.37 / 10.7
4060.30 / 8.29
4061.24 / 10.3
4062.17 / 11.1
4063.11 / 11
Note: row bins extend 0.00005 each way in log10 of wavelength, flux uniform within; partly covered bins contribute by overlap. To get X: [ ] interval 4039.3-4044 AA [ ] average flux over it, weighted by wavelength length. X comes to 10.4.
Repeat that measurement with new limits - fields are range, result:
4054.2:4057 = 10.2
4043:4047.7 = 9.28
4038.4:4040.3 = 10.8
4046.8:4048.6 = 10.3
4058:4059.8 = 10.4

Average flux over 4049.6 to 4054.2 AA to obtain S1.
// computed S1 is 10.2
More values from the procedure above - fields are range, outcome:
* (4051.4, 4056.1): 9.84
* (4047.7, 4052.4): 10.6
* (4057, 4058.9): 10.2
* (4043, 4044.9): 8.53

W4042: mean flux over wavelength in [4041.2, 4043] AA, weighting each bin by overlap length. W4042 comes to 11.1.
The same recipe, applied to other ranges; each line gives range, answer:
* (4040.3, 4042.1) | 10.7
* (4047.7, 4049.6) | 10.1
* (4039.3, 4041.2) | 10.3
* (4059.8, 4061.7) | 9.32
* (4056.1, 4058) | 10.3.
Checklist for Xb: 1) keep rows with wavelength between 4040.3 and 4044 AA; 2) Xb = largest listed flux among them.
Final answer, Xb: 11.9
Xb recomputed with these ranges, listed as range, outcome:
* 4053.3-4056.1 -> 10.6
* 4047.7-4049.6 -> 10.5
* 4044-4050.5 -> 10.9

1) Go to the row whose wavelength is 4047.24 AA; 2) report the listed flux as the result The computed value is 10.1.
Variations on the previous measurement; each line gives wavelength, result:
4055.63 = 10.6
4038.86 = 10.4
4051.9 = 10.4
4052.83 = 9.14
